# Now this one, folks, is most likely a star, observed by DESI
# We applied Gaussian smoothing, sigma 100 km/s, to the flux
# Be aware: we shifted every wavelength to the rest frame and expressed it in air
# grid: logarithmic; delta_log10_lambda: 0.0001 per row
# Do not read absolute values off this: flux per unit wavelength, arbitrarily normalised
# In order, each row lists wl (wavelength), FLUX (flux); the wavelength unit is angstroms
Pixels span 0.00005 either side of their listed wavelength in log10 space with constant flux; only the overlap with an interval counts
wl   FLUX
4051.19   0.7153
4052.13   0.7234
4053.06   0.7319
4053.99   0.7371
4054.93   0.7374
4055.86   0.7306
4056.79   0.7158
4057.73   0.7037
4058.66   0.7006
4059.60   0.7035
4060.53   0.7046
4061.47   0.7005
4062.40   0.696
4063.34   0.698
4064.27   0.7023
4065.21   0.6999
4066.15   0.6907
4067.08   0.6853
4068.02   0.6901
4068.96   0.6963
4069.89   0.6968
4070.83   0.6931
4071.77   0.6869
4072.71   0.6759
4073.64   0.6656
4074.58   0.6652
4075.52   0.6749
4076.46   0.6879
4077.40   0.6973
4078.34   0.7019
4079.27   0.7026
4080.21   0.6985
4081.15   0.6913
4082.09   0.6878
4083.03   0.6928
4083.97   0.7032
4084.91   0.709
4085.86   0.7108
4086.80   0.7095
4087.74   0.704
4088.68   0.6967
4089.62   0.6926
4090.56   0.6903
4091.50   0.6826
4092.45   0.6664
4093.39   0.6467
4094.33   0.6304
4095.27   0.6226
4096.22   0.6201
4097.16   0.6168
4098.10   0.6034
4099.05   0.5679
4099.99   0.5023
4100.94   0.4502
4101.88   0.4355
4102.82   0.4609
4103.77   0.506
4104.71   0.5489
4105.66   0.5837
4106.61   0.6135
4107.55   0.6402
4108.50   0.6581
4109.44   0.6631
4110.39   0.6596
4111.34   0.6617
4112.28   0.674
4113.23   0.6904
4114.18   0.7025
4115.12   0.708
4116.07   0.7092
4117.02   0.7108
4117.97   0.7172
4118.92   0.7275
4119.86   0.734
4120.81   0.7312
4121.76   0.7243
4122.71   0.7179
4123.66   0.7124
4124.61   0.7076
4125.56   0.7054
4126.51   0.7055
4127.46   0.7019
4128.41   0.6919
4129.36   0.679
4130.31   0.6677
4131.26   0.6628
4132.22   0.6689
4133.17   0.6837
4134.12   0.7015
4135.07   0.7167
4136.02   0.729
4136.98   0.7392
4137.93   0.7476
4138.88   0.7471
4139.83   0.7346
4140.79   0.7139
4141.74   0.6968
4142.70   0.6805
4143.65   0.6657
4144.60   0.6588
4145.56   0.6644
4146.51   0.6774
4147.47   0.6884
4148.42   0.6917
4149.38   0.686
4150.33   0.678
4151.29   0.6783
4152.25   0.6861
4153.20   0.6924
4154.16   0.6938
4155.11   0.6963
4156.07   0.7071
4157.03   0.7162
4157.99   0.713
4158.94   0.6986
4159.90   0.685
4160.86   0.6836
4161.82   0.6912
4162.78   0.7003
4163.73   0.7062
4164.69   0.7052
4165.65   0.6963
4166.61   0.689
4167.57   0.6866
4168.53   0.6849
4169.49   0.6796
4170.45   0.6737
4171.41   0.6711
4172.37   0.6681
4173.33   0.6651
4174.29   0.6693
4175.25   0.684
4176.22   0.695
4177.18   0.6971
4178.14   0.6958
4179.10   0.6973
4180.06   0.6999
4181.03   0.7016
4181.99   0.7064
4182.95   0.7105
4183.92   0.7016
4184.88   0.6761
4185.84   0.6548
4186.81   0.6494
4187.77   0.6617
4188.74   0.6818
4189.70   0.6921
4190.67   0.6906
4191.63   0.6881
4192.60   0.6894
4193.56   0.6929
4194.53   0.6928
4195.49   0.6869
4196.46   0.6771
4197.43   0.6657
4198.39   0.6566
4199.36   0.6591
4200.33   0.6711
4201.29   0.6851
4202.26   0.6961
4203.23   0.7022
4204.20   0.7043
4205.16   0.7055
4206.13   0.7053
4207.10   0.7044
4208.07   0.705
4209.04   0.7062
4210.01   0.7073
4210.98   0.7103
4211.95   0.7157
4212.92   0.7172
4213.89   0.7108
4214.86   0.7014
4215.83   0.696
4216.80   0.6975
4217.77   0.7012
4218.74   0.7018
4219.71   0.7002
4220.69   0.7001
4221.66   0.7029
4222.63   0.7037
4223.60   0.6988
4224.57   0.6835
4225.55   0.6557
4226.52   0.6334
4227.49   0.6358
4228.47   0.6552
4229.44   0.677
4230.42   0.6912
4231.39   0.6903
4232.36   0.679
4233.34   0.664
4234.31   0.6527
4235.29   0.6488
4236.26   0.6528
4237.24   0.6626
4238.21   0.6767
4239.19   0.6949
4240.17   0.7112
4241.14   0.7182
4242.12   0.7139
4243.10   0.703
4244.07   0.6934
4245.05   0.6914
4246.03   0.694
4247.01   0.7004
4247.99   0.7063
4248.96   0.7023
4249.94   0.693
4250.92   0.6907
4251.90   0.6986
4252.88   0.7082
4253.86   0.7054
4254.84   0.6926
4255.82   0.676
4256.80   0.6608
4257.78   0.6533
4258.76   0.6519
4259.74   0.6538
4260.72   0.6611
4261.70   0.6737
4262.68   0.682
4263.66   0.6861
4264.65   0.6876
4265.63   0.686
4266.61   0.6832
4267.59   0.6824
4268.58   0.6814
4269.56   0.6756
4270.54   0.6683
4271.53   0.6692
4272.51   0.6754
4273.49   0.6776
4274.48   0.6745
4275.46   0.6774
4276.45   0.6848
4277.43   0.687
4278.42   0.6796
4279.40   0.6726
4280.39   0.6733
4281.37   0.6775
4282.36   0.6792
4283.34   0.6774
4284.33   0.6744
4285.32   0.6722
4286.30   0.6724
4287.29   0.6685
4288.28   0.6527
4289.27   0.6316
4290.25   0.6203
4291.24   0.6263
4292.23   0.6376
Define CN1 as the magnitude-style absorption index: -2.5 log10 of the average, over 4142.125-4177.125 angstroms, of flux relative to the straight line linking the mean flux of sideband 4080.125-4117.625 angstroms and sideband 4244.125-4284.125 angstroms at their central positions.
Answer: -0.050 mag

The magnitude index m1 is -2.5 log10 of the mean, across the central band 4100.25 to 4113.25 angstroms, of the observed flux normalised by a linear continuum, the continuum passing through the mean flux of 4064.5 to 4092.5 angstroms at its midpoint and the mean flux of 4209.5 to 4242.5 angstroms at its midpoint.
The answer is 0.18 mag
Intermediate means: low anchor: 0.692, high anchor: 0.687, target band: 0.584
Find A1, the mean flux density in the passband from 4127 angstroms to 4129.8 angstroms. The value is 0.691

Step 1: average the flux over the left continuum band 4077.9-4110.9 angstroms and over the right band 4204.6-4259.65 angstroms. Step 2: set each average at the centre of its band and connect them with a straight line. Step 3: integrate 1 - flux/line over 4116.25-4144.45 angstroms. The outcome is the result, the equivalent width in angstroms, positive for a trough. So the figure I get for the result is -2.6 angstroms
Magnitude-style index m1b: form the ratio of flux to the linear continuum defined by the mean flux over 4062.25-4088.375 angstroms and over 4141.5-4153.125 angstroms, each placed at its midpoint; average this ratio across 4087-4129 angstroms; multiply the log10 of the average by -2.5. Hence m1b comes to 0.06 mag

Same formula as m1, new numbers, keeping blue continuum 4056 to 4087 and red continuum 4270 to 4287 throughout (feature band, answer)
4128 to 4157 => -0.01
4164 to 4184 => -0.01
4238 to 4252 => -0.03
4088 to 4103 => 0.15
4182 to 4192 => 0.00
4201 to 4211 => -0.03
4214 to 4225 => -0.03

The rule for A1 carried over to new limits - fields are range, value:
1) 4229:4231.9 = 0.687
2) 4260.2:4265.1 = 0.677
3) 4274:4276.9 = 0.679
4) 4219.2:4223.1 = 0.701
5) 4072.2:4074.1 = 0.673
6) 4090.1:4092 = 0.684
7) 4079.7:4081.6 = 0.695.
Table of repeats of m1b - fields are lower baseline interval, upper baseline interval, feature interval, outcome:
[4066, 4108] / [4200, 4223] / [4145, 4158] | -0.02 mag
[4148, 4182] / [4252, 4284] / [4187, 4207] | 0.00 mag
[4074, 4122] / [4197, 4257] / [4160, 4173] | -0.02 mag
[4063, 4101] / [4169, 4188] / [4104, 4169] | -0.02 mag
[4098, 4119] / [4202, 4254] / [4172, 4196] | -0.04 mag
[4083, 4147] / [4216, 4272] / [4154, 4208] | -0.02 mag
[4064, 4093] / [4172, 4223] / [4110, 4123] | -0.02 mag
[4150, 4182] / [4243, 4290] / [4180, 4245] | 0.00 mag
